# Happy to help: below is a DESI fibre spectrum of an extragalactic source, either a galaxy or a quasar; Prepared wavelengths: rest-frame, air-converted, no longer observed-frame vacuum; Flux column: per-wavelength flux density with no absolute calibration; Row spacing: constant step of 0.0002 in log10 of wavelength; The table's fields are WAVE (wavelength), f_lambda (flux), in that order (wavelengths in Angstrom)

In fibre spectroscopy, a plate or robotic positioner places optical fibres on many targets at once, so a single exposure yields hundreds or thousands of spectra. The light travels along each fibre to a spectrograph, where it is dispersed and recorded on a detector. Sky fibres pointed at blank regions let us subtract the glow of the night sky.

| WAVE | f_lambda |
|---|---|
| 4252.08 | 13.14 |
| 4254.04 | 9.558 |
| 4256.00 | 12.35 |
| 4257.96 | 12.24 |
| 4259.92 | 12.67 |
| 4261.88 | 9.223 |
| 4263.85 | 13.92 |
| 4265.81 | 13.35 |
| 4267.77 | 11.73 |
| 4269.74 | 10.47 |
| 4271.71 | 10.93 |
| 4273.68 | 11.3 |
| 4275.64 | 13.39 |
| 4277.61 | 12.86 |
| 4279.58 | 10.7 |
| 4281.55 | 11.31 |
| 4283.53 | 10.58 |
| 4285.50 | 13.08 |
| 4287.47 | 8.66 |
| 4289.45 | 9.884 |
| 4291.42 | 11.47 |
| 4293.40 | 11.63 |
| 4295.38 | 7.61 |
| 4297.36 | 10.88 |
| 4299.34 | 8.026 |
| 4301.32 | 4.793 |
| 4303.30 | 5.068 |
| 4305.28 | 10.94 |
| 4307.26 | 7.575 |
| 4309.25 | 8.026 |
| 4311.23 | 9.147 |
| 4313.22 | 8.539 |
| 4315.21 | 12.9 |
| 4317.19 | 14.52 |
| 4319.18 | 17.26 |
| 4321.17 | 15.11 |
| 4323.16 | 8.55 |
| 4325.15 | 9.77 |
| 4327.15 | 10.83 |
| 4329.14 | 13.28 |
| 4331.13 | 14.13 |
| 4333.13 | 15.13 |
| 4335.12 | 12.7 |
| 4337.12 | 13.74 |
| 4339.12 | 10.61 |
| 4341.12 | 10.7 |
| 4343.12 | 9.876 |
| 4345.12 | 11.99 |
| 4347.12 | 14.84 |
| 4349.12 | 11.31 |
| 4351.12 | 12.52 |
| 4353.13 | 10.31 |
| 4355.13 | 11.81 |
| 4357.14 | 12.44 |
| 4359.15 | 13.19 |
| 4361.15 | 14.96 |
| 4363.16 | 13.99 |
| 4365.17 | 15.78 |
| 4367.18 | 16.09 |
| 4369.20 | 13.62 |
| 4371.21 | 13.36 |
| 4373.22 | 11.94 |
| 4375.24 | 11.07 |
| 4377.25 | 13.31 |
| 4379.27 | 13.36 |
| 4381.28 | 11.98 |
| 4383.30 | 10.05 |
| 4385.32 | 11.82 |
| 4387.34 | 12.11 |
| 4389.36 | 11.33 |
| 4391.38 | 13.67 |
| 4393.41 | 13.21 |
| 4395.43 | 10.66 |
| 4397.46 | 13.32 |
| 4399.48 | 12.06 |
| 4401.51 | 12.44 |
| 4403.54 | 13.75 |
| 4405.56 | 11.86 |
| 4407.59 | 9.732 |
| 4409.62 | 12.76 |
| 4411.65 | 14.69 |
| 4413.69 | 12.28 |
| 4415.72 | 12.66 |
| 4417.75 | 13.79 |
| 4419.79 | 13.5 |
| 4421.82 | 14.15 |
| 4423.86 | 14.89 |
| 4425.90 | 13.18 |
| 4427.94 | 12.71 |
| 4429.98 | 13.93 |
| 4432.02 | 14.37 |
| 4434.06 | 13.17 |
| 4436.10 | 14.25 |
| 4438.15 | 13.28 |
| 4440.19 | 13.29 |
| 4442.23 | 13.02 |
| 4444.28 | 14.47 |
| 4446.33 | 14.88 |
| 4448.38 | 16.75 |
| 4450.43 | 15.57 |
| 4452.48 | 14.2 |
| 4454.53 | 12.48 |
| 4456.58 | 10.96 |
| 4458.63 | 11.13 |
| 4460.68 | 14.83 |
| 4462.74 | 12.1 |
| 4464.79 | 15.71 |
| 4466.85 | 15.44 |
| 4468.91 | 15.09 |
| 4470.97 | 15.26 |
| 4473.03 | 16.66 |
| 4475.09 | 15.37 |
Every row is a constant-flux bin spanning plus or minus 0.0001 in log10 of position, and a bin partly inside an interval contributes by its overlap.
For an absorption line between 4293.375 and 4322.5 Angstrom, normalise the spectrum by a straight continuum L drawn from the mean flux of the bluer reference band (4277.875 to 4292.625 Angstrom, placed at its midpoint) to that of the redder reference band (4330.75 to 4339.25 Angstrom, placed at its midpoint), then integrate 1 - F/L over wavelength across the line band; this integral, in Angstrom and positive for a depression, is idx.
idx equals 5.0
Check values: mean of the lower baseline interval 10.9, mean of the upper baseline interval 13.5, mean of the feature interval 10.1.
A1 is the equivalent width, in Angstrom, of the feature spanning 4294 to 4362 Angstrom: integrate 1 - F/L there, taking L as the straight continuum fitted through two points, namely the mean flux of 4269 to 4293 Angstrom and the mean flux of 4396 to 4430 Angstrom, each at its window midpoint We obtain 3.5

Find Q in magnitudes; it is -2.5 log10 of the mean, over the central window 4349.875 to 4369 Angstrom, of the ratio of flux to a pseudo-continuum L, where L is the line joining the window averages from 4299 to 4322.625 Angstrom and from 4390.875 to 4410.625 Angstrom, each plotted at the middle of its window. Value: -0.18 mag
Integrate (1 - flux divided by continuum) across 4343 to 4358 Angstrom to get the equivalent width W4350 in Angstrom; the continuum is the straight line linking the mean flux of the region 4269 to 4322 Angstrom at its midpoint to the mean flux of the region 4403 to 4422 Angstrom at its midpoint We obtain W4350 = -0.4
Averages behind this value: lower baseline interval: 10.6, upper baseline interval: 12.8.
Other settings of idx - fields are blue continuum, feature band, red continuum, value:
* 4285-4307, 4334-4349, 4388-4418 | -2.1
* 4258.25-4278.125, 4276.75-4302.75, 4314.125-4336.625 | 5.0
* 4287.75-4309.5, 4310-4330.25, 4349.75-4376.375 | -3.5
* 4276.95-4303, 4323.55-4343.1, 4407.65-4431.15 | -1.8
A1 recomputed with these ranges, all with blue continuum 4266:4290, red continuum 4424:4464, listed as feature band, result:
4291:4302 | 2.39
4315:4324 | -1.45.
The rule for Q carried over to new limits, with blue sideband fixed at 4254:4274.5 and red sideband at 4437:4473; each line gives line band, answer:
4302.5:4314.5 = 0.41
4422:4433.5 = 0.00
